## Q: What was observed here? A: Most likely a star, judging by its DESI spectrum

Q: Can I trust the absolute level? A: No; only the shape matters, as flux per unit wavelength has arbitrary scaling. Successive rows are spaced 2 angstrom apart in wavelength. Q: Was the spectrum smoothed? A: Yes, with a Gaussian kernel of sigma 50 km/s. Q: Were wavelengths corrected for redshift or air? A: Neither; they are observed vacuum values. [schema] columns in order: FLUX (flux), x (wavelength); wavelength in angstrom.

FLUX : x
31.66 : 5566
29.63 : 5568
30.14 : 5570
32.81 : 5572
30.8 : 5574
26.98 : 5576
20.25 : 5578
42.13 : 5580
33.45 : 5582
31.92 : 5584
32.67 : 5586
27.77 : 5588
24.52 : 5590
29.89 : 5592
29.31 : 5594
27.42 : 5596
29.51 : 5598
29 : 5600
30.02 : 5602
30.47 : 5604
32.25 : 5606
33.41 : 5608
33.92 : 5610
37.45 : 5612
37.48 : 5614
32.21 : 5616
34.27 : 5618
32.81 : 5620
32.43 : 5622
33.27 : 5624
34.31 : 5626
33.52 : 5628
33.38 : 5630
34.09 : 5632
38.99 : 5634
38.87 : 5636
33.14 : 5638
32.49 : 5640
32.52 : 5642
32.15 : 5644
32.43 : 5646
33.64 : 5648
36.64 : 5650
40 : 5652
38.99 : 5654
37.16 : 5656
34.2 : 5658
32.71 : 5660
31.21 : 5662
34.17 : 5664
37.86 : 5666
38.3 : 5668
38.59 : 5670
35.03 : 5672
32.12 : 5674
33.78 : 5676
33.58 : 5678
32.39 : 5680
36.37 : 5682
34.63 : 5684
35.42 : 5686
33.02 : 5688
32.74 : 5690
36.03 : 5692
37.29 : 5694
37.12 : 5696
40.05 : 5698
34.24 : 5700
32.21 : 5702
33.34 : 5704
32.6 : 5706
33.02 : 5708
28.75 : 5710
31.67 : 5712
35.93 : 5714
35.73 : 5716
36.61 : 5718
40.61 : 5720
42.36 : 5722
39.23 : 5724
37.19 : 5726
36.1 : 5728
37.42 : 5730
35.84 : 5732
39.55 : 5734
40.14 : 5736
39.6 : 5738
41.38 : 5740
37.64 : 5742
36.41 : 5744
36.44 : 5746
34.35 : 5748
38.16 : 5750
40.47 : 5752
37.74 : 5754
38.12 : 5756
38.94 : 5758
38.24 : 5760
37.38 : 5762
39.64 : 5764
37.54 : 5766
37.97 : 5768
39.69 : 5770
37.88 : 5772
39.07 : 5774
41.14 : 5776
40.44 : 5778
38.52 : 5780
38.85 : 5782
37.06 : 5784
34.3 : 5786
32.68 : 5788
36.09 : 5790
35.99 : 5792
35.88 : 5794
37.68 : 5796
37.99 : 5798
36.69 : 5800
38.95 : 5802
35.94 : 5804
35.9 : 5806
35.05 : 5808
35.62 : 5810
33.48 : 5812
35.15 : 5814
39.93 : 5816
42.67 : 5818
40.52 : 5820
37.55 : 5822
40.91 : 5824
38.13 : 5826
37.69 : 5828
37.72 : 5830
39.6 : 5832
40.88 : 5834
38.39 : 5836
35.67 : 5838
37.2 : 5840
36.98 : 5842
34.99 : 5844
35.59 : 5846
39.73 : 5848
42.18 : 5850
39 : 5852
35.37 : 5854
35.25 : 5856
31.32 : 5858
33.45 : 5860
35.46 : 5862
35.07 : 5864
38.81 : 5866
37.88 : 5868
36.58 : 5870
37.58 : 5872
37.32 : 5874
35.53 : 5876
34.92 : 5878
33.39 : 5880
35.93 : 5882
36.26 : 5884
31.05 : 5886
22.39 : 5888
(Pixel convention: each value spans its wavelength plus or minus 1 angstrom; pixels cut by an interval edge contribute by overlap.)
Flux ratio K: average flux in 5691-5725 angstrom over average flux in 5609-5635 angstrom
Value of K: 1.04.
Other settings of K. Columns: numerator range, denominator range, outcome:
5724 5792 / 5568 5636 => 1.19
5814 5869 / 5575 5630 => 1.19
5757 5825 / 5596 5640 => 1.13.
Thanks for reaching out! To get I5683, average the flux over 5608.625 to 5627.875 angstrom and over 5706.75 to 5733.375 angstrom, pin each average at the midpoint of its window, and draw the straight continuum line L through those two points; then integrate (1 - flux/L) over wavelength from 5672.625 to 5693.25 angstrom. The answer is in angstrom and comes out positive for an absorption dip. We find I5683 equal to 0.82 angstrom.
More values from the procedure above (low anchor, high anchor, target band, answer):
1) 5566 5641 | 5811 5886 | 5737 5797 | -4.16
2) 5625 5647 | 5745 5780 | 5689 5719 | 1.62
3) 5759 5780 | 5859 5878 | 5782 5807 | 1.22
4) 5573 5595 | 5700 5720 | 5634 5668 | -3.34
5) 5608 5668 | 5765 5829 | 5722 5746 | -1.23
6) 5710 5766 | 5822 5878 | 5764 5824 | -0.18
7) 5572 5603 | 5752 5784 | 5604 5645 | -3.15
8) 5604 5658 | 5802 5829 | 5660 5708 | 0.92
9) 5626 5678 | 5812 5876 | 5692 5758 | -1.59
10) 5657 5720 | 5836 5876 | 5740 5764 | -1.68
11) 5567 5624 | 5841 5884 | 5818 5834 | -1.63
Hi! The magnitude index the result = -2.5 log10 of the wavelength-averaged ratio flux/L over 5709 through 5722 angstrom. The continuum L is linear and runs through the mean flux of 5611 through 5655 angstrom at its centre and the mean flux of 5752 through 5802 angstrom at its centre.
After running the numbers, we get 0.03 mag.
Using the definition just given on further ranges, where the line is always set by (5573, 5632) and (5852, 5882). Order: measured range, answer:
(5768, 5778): -0.15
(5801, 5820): -0.07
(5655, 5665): -0.04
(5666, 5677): -0.10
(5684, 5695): -0.06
